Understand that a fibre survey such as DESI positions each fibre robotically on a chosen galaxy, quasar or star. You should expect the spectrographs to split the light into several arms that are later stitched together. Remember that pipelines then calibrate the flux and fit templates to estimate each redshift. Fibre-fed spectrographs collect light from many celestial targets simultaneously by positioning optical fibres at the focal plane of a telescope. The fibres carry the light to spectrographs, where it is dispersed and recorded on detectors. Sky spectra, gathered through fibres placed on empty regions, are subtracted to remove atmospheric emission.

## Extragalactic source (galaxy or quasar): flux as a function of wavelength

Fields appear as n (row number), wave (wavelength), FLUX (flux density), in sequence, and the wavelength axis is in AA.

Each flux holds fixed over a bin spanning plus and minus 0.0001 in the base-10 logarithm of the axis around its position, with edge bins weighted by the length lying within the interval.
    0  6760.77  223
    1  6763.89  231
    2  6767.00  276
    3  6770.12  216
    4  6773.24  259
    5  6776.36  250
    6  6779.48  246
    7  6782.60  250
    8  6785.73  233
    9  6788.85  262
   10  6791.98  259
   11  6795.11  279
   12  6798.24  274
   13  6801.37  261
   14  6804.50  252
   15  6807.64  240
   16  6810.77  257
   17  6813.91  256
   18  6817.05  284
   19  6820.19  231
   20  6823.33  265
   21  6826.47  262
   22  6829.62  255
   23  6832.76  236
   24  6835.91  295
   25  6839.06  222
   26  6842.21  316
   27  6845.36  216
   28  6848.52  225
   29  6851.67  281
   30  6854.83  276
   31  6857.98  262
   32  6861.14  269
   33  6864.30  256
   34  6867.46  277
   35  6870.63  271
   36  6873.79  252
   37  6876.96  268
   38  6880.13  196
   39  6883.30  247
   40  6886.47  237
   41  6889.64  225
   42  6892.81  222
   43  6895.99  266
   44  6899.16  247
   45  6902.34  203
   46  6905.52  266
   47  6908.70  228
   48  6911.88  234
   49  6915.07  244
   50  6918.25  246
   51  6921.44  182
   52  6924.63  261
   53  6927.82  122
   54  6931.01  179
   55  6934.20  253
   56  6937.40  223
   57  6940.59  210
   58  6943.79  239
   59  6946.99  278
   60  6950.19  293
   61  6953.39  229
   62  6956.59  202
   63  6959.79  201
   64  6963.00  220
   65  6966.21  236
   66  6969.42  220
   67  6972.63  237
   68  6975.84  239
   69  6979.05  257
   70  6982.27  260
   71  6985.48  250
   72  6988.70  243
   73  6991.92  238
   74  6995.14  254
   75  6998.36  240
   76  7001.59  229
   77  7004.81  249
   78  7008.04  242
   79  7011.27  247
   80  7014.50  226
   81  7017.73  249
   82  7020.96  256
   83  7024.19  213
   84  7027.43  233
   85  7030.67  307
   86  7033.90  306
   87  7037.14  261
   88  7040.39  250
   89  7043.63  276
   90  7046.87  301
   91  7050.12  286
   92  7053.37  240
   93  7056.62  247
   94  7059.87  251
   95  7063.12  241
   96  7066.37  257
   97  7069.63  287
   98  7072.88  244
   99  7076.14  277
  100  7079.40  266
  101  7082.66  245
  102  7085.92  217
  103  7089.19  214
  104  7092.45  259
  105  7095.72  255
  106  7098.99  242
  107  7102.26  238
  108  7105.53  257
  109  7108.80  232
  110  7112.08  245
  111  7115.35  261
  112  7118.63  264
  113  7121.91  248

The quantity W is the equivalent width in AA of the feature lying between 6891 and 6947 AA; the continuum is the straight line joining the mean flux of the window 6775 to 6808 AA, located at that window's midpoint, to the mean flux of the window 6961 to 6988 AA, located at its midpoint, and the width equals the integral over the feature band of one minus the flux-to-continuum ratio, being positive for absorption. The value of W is 4.1 AA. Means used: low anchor 256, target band 226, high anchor 239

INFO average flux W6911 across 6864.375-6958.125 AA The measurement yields 235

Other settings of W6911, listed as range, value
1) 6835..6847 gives 260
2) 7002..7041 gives 253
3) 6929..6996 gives 235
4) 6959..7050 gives 249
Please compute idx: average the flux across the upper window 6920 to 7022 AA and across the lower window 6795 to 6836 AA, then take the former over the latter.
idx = 0.9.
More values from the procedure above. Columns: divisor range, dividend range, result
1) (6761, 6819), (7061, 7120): 0.98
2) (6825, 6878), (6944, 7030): 0.92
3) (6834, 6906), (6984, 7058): 1.01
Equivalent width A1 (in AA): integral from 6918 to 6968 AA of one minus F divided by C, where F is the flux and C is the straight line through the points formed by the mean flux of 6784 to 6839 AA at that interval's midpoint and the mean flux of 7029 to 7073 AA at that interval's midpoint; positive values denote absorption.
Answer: 7.80 AA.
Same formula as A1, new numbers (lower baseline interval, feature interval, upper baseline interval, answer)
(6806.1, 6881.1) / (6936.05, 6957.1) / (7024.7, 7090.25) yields 1.4 AA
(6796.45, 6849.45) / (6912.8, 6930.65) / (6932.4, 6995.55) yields 2.5 AA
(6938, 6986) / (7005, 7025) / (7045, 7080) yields 0.8 AA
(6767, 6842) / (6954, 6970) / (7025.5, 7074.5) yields 2.8 AA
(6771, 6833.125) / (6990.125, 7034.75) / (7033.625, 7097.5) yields 1.6 AA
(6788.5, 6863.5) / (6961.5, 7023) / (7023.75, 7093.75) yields 4.2 AA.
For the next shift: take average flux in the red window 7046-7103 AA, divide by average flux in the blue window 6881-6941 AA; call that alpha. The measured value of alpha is 1.12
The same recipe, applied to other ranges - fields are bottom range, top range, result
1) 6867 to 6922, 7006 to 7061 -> 1.08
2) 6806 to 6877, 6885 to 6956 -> 0.89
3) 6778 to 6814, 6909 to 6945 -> 0.85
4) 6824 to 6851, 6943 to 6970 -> 0.93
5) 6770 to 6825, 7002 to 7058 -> 1.01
